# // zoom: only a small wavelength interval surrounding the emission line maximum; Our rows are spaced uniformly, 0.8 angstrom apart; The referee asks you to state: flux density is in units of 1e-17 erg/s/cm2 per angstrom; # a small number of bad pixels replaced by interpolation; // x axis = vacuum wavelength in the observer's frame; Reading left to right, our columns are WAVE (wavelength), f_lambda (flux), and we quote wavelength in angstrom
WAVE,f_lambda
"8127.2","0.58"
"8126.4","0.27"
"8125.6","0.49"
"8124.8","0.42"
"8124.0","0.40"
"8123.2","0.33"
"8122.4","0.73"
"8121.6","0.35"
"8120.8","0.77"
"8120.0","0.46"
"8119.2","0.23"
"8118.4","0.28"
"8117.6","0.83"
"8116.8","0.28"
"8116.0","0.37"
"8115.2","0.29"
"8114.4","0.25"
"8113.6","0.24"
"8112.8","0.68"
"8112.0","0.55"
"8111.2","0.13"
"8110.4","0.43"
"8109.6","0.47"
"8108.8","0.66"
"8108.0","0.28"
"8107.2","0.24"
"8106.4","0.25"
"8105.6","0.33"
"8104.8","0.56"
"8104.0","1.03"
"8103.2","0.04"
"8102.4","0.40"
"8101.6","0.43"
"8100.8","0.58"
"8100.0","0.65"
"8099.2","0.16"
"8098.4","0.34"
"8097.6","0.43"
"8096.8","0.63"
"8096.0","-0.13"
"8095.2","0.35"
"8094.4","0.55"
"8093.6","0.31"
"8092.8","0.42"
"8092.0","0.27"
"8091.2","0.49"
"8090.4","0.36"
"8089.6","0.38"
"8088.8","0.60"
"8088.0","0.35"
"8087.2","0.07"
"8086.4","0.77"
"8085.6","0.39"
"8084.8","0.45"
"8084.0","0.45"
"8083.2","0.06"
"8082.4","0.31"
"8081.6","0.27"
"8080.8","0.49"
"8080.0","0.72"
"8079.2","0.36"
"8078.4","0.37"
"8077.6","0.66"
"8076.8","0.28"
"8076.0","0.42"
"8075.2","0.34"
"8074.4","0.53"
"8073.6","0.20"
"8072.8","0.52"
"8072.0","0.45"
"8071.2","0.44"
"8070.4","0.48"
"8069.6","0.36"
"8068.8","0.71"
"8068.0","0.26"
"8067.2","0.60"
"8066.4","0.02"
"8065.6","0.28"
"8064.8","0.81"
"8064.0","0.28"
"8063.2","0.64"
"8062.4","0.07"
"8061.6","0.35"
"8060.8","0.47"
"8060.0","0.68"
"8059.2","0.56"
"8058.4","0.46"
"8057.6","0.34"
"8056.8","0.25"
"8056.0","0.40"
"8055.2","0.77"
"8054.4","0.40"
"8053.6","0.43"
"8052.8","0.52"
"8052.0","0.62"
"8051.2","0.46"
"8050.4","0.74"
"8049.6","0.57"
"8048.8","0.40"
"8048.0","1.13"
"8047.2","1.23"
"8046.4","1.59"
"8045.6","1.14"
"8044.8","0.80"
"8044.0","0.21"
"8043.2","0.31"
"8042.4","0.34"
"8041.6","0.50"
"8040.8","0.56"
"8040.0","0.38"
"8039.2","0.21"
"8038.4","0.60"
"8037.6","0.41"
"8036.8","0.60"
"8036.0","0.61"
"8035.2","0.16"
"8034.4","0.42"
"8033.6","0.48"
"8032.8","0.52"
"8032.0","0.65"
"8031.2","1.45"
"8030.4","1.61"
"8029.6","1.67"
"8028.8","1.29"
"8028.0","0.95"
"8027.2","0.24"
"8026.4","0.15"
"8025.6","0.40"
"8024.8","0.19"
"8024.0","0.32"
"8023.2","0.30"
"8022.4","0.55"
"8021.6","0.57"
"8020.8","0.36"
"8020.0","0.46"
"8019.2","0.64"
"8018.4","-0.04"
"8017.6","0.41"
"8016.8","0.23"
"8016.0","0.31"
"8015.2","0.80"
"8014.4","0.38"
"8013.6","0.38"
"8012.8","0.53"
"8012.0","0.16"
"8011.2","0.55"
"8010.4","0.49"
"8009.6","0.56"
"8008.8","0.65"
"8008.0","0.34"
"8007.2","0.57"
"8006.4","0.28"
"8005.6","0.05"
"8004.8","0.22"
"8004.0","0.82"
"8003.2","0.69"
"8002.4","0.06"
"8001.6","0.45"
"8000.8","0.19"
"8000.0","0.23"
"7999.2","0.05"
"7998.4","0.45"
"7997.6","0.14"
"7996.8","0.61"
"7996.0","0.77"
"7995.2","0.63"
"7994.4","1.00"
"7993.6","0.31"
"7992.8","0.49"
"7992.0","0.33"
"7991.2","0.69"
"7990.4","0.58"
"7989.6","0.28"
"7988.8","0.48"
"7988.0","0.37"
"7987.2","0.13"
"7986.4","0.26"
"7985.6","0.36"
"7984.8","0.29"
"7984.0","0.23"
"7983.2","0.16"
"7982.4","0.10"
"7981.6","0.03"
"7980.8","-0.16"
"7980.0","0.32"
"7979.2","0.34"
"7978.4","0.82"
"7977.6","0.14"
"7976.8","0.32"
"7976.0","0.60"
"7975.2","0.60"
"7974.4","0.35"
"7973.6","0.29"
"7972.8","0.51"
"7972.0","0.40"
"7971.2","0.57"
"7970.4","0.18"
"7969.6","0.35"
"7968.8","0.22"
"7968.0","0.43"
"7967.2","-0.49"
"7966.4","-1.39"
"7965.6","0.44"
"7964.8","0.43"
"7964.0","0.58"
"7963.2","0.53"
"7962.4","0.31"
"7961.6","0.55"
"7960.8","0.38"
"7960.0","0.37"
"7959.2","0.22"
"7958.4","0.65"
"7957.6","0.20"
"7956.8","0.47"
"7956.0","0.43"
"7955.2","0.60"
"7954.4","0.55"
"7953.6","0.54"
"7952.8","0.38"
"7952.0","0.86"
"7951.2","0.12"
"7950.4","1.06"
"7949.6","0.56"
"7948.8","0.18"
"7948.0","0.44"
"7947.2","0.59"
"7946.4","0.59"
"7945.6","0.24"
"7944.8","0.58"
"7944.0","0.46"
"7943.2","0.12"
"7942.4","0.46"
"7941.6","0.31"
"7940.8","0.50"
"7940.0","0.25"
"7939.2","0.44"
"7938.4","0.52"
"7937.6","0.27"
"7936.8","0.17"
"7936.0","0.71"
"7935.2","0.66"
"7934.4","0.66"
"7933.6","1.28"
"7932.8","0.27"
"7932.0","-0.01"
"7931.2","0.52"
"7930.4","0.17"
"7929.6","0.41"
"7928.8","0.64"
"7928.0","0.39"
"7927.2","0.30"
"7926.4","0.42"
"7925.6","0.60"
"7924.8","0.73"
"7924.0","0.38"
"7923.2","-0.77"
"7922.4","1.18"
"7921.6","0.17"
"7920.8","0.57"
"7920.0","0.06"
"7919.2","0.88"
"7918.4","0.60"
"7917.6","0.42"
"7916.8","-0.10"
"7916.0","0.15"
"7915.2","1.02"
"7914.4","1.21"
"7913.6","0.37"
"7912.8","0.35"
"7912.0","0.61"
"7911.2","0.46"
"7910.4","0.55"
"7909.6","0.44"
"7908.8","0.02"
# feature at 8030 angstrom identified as [S II]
